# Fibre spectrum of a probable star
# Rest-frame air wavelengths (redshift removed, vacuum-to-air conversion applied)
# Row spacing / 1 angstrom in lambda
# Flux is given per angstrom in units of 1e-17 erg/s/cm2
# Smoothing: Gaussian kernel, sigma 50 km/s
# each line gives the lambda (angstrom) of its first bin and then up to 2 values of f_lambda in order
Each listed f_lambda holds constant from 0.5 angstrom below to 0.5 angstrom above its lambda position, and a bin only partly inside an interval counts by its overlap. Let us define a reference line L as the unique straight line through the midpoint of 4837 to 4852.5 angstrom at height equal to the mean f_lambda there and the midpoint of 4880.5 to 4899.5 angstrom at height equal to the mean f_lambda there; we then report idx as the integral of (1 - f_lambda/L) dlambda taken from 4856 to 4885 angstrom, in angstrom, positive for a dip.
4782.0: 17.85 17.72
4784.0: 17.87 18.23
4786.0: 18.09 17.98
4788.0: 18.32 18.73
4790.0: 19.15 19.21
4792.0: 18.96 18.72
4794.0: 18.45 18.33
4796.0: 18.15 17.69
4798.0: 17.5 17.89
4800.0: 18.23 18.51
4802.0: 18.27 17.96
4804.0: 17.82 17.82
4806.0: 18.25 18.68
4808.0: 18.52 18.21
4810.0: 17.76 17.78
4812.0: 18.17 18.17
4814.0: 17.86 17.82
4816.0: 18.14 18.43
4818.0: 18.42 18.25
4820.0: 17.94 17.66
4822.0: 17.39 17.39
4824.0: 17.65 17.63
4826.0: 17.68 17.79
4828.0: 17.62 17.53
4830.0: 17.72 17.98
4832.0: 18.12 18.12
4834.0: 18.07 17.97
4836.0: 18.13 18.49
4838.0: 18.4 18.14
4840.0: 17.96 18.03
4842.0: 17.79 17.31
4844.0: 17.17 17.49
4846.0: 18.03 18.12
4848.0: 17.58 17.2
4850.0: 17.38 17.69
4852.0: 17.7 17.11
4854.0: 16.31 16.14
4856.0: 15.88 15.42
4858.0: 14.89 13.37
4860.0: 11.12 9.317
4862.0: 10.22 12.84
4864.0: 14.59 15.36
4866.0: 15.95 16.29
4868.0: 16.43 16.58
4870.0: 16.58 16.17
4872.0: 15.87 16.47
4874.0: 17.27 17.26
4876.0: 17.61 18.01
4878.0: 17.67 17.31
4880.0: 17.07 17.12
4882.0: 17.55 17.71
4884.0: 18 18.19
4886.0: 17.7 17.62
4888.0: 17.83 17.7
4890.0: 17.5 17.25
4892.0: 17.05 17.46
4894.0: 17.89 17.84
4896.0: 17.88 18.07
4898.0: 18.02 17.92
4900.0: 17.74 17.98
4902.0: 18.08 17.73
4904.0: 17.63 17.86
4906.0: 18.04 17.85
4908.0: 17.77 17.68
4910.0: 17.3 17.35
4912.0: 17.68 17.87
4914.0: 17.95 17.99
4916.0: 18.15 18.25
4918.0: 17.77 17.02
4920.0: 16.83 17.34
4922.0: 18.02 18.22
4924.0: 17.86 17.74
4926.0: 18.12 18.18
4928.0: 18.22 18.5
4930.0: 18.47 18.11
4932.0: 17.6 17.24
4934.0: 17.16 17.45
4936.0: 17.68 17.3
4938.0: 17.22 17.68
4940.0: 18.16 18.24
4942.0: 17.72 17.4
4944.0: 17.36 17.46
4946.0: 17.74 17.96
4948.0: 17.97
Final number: 3.21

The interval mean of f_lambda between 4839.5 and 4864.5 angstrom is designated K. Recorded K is 15.9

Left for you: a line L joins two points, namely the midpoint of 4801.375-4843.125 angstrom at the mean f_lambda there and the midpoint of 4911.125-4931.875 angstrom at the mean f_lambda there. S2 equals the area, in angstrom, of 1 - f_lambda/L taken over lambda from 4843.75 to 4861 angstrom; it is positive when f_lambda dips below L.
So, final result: 1.71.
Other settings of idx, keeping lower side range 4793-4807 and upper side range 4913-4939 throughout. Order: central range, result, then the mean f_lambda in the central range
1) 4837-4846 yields 0.1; 17.8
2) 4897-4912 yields 0.0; 17.8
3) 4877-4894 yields 0.3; 17.6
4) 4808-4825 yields 0.1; 17.9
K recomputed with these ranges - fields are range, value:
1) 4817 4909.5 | 17.1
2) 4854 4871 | 14.5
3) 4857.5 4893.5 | 16.2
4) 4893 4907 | 17.9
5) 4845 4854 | 17.5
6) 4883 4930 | 17.8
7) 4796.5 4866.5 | 17.2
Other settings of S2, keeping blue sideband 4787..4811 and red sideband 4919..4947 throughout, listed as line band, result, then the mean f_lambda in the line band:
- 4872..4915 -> 0.6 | 17.6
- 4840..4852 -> 0.3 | 17.6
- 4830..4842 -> 0.0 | 18.1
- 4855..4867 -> 2.8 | 13.8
